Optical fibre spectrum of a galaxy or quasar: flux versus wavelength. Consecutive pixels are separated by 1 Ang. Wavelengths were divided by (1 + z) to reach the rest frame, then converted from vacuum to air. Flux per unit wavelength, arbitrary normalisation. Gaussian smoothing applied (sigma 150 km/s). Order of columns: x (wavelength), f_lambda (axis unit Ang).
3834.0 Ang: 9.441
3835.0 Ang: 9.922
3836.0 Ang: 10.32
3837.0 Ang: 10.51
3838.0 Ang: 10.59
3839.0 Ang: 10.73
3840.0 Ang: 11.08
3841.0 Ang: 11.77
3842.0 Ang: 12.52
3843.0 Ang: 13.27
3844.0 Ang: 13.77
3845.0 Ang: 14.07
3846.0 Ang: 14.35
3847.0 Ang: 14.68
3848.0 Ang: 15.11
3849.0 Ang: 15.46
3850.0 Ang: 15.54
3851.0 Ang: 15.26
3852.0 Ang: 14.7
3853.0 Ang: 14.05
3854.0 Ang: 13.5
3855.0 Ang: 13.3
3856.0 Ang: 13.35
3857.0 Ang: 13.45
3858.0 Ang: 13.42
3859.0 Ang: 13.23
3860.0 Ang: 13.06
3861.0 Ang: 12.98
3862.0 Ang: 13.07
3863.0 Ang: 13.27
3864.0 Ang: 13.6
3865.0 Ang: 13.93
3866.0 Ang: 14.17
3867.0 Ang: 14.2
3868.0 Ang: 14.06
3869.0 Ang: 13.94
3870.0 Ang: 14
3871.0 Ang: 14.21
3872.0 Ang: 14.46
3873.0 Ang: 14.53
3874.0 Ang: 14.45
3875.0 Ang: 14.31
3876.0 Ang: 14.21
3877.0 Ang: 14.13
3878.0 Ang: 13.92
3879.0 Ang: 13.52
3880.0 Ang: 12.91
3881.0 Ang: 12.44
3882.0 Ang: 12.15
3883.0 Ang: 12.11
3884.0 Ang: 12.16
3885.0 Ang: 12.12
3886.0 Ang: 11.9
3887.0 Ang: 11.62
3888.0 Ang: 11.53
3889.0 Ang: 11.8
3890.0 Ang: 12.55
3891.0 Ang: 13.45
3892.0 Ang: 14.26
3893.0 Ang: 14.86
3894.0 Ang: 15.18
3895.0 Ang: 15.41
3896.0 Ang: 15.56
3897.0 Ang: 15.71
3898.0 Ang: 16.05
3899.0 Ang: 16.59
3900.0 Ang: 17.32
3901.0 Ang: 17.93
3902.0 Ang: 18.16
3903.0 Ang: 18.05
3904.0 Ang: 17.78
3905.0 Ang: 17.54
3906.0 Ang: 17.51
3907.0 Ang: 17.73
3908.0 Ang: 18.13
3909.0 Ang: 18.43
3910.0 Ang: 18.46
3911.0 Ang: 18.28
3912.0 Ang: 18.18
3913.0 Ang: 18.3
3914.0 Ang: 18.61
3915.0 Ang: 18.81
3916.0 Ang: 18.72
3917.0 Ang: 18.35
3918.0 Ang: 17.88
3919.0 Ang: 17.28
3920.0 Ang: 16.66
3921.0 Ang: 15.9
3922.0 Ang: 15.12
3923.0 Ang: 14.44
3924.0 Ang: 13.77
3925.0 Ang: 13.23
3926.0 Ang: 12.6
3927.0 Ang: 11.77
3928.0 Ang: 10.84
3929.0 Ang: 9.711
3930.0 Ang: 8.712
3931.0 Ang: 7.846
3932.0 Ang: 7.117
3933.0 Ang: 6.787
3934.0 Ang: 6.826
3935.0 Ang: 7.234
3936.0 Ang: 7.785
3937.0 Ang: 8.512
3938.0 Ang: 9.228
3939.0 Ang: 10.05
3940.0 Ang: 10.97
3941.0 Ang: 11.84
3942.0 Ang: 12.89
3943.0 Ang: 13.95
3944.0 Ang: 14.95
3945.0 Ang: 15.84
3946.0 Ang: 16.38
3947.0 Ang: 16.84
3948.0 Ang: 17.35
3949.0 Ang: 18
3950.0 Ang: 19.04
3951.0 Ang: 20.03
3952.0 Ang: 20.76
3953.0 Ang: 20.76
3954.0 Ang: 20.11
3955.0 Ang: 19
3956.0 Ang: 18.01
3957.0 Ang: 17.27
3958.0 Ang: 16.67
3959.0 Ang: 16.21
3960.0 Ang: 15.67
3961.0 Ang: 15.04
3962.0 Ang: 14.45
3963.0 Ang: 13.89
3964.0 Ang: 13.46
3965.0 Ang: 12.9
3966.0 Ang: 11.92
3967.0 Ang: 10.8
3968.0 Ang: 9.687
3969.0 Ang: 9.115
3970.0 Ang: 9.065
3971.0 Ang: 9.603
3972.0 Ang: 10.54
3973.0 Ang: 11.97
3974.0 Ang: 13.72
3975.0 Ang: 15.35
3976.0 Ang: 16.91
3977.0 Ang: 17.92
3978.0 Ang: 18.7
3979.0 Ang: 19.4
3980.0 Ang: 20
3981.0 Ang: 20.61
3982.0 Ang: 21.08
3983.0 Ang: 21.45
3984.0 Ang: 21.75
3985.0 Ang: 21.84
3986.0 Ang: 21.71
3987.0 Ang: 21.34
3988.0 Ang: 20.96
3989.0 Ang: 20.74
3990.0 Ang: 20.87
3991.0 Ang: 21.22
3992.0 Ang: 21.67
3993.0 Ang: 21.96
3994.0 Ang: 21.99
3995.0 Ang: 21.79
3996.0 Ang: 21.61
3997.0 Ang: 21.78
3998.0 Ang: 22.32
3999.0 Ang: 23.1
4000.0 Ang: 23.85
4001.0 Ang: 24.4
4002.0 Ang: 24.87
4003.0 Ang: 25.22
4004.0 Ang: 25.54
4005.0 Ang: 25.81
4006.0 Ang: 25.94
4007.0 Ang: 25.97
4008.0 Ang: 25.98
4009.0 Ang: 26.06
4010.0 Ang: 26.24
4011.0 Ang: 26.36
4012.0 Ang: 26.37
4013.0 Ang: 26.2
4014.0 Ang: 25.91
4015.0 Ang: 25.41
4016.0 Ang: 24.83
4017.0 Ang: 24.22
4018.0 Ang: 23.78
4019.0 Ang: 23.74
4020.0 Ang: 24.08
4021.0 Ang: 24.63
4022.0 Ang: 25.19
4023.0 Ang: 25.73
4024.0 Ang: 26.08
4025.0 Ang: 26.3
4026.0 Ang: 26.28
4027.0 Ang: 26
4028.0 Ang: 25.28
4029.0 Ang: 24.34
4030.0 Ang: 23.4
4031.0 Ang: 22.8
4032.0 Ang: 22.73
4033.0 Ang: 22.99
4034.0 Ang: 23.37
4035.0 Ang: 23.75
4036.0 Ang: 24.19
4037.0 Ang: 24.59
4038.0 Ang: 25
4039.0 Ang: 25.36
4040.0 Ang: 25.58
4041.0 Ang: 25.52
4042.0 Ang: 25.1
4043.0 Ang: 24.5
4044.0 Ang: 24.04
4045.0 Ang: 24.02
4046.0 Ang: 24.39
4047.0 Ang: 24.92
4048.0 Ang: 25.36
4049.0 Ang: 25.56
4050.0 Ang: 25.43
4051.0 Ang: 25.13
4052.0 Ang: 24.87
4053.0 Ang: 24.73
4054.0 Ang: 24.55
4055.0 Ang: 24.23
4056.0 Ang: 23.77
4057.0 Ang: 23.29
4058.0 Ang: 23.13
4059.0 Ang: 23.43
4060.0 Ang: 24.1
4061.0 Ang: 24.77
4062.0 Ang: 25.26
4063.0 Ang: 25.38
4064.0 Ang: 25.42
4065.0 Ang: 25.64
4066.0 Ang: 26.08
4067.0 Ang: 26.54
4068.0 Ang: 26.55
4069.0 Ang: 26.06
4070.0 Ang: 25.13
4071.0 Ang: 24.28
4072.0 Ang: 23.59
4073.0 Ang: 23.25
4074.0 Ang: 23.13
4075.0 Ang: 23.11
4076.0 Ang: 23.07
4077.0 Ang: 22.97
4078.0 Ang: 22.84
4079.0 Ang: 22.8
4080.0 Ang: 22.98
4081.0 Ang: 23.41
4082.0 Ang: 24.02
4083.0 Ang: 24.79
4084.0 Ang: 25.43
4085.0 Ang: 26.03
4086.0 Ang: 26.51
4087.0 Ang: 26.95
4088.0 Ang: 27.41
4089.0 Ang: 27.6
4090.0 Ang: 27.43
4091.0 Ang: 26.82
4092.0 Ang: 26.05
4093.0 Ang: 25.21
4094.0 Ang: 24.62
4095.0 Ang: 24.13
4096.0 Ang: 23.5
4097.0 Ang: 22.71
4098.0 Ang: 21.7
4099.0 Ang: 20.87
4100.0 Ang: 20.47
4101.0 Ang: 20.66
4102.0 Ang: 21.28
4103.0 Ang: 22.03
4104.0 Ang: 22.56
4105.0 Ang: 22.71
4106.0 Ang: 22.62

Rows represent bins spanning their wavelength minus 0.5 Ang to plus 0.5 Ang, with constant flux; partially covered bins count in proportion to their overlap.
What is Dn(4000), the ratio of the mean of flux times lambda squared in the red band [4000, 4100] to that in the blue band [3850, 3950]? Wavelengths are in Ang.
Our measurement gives 1.9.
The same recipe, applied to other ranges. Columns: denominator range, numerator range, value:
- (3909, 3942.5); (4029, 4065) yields 1.97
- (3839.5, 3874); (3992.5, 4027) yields 1.93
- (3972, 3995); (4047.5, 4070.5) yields 1.33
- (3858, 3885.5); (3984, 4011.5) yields 1.84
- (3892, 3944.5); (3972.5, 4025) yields 1.64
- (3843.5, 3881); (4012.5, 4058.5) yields 1.93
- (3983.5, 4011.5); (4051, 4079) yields 1.08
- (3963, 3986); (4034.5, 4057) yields 1.66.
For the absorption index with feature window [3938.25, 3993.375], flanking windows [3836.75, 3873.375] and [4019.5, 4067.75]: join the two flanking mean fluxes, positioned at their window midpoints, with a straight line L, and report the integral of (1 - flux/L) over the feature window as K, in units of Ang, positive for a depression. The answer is 9.8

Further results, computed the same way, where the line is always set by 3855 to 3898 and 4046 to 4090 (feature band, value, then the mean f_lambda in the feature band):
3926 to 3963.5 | 8.4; 13.7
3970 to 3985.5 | 1.9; 17.1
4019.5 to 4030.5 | -1.5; 25.2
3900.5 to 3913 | -2.2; 18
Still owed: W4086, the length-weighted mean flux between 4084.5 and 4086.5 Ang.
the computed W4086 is 26.3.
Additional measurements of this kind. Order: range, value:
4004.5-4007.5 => 25.9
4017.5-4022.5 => 24.3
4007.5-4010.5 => 26.1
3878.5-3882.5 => 12.8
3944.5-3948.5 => 16.6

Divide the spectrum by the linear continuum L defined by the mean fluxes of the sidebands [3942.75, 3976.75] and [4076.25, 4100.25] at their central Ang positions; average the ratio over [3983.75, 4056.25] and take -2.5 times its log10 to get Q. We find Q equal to -0.24 mag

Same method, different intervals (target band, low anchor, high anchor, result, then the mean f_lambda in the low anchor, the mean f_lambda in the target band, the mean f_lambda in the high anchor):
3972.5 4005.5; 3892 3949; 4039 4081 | -0.080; 14.6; 21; 24.5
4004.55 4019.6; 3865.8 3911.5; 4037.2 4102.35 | -0.189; 14.9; 25.5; 24.5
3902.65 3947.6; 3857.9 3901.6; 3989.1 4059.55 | 0.198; 13.9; 14.1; 24.4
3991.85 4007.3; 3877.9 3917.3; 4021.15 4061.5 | -0.078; 15.6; 23.6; 24.6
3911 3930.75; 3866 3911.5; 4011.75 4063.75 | 0.116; 14.9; 15.2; 24.7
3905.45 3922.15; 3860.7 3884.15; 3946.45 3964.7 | -0.156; 13.6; 17.8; 17.3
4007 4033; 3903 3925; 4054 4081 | -0.138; 17.3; 25.1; 24.3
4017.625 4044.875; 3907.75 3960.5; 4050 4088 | -0.130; 14.8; 24.6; 24.6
